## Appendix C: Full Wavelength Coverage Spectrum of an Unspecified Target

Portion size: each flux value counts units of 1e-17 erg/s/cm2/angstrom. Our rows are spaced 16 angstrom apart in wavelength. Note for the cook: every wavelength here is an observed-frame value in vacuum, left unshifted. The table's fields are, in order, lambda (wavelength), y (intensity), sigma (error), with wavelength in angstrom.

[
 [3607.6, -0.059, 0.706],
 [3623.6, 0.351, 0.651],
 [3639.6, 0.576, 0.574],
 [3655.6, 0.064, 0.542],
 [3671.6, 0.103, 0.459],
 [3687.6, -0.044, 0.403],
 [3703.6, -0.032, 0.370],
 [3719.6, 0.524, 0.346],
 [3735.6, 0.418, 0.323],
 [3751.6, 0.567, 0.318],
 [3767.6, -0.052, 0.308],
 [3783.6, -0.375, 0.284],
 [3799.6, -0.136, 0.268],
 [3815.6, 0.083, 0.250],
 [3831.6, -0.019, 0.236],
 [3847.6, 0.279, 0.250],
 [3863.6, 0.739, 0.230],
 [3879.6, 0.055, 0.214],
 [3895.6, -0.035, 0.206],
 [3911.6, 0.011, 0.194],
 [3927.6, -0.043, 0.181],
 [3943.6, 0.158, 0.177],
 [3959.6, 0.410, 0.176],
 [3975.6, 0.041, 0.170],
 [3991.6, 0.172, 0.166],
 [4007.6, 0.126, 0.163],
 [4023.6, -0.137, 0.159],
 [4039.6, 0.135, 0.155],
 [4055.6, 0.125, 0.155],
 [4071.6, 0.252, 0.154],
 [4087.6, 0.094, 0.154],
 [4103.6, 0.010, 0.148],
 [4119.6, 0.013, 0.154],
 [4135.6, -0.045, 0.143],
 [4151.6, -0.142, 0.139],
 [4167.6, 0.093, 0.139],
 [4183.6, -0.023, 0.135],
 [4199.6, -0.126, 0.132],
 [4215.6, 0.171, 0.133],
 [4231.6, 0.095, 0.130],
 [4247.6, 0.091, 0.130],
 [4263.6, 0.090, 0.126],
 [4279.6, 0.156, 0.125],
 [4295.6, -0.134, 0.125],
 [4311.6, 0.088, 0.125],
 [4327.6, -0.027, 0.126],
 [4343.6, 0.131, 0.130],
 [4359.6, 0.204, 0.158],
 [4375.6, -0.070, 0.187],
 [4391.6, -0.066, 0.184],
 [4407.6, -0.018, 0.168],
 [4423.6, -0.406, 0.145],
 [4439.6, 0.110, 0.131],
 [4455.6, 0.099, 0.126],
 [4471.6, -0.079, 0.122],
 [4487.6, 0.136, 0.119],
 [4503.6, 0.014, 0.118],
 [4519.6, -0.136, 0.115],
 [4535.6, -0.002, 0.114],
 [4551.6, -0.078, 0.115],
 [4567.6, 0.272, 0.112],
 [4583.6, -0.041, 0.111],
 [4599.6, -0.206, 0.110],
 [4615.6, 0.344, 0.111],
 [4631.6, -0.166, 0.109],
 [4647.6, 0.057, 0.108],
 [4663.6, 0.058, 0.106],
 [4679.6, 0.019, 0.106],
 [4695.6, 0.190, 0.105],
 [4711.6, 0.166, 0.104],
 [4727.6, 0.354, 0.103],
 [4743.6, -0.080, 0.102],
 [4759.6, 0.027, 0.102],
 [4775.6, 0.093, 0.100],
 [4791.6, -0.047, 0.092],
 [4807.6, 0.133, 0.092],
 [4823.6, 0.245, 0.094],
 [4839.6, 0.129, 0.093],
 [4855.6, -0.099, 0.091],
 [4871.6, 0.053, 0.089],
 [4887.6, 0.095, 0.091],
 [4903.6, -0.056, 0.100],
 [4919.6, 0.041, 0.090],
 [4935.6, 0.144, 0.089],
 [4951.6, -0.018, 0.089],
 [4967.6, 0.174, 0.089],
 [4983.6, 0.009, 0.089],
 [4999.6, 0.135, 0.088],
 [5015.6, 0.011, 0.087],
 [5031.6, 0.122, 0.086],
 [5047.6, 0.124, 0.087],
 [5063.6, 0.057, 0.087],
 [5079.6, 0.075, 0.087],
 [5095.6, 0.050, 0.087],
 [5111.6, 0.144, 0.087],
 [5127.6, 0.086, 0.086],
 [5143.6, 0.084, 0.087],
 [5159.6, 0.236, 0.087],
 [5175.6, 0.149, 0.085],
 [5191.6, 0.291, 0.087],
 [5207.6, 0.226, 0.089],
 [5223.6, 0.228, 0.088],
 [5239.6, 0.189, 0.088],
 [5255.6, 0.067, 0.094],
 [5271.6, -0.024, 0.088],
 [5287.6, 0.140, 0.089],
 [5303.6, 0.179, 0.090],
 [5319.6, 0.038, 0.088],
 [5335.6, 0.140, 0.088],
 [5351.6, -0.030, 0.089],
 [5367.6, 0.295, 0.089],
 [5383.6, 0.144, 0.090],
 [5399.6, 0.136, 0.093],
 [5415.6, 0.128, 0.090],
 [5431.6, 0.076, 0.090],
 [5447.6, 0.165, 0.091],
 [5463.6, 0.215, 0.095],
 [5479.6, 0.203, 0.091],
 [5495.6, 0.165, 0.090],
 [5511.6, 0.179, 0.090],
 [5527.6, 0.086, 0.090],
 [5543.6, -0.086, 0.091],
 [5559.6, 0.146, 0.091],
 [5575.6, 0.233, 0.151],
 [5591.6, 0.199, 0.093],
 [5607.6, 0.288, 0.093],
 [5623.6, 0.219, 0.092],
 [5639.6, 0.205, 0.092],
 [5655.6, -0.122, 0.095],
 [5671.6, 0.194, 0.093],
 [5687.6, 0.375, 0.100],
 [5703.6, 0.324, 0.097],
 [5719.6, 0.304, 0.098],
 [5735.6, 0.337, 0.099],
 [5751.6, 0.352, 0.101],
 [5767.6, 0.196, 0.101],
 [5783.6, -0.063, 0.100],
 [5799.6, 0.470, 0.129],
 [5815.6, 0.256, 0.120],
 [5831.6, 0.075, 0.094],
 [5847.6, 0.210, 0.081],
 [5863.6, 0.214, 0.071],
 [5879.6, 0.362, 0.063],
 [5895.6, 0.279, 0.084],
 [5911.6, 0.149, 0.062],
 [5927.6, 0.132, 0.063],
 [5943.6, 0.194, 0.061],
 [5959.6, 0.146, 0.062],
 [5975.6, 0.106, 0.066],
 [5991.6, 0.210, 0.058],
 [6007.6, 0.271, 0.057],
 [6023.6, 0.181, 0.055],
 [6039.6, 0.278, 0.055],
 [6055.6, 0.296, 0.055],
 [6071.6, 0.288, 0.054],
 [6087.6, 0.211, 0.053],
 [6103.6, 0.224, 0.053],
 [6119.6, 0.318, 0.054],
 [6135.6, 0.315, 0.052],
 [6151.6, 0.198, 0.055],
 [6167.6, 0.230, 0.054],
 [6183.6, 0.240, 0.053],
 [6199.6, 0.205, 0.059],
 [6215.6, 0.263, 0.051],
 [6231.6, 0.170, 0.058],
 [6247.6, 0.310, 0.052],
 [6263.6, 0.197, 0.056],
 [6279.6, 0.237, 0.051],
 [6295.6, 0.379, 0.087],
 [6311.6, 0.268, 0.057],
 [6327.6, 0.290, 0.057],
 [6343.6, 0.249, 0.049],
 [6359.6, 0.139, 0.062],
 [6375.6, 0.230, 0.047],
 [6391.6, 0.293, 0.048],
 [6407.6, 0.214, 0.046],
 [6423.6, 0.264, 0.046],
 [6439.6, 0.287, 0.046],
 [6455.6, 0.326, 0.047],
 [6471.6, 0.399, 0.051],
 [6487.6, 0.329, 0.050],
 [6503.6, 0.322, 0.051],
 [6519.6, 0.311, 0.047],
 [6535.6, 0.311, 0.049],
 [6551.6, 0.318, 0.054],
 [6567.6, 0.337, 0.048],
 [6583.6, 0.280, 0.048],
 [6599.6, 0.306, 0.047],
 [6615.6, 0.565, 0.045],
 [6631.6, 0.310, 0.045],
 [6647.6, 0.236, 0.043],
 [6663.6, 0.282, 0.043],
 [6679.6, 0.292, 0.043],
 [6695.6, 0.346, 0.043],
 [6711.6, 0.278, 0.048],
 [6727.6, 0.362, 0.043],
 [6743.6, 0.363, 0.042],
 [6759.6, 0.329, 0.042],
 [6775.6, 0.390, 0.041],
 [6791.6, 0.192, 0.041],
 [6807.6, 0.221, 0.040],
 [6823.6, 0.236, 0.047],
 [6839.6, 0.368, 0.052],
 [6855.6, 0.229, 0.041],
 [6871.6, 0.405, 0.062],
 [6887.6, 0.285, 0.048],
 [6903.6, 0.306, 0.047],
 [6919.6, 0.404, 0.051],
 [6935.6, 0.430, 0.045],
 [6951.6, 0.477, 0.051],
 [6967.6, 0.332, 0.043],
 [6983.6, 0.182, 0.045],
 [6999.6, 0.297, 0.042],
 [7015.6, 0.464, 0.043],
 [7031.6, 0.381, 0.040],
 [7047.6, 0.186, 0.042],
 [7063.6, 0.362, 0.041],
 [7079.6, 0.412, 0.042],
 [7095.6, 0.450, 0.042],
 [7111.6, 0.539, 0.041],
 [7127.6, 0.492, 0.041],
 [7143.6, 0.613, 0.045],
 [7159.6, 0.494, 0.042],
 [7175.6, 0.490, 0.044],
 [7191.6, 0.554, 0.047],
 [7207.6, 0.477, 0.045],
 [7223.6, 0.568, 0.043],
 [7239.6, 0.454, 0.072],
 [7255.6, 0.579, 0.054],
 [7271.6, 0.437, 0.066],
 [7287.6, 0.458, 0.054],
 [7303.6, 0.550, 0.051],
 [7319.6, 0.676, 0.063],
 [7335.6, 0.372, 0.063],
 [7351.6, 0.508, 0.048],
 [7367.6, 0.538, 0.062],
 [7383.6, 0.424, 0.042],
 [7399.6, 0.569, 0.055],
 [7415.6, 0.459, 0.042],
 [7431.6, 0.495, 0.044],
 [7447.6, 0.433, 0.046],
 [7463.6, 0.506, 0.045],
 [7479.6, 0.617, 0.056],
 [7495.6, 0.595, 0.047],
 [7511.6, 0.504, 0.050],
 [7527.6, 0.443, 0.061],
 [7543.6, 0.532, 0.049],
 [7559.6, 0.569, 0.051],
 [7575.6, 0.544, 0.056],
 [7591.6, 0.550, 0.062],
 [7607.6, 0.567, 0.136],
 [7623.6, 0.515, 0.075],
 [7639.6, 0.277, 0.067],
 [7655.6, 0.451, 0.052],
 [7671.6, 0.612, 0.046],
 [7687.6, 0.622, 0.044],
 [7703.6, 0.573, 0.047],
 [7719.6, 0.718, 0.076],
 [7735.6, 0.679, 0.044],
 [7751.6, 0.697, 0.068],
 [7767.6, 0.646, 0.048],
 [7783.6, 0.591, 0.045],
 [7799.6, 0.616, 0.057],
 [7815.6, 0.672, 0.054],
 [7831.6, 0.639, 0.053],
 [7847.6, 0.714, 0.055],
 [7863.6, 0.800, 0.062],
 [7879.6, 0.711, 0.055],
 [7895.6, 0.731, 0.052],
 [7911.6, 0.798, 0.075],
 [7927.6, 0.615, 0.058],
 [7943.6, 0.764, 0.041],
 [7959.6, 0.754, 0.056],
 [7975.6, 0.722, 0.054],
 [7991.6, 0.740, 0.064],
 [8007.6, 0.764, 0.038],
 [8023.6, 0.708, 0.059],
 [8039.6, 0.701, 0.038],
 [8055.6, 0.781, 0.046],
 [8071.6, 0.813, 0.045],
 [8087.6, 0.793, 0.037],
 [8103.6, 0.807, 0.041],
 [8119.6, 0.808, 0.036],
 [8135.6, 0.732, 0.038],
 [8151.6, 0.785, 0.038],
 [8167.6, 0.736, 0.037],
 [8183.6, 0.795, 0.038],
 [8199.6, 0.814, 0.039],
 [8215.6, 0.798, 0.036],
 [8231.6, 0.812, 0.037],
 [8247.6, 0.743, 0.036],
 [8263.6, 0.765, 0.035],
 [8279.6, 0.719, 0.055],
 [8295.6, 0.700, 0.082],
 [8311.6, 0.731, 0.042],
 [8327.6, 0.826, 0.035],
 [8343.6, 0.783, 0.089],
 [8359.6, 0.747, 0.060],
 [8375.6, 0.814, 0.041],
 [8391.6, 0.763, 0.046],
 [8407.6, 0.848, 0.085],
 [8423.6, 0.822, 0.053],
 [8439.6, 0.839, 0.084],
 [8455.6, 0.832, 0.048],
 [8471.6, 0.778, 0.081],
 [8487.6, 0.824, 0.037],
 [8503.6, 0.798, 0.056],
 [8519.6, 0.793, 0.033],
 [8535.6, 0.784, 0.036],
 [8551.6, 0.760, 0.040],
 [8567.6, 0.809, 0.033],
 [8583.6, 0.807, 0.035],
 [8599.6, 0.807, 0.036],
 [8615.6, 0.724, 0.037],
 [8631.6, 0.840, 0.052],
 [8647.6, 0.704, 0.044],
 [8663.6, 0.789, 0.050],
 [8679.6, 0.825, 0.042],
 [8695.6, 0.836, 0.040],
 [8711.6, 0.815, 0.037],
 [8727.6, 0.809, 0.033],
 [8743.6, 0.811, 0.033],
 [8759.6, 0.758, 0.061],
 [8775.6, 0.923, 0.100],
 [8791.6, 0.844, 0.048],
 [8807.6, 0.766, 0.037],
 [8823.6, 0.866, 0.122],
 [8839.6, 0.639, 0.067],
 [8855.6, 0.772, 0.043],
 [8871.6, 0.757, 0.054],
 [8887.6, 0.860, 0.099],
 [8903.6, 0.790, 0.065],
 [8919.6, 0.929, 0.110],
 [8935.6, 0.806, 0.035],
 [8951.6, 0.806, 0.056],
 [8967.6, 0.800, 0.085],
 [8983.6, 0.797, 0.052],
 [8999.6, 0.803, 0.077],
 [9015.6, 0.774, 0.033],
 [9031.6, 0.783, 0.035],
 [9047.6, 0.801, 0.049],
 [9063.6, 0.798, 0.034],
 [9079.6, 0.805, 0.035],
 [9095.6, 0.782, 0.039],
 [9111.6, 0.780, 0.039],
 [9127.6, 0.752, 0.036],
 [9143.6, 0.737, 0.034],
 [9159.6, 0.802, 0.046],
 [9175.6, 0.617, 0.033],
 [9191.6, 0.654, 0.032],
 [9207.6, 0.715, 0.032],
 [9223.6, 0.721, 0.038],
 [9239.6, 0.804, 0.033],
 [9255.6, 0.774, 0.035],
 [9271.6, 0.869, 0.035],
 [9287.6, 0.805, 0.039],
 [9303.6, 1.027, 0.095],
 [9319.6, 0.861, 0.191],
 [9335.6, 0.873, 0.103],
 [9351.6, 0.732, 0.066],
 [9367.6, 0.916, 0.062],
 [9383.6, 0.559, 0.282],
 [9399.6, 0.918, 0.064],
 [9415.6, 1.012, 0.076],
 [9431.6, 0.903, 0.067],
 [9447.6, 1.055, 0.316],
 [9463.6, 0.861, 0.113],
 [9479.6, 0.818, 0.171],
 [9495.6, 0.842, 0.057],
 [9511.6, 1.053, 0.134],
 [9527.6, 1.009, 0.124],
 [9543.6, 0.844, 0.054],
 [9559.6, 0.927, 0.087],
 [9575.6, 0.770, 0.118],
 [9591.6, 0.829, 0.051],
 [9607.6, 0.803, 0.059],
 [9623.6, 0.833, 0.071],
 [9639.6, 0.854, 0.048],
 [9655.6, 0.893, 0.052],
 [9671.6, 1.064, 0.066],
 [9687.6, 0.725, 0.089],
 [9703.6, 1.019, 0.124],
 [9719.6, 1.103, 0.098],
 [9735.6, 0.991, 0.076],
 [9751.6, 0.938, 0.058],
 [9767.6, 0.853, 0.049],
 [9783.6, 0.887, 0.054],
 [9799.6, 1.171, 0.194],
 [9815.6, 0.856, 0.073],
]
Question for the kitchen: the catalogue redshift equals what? 0.775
